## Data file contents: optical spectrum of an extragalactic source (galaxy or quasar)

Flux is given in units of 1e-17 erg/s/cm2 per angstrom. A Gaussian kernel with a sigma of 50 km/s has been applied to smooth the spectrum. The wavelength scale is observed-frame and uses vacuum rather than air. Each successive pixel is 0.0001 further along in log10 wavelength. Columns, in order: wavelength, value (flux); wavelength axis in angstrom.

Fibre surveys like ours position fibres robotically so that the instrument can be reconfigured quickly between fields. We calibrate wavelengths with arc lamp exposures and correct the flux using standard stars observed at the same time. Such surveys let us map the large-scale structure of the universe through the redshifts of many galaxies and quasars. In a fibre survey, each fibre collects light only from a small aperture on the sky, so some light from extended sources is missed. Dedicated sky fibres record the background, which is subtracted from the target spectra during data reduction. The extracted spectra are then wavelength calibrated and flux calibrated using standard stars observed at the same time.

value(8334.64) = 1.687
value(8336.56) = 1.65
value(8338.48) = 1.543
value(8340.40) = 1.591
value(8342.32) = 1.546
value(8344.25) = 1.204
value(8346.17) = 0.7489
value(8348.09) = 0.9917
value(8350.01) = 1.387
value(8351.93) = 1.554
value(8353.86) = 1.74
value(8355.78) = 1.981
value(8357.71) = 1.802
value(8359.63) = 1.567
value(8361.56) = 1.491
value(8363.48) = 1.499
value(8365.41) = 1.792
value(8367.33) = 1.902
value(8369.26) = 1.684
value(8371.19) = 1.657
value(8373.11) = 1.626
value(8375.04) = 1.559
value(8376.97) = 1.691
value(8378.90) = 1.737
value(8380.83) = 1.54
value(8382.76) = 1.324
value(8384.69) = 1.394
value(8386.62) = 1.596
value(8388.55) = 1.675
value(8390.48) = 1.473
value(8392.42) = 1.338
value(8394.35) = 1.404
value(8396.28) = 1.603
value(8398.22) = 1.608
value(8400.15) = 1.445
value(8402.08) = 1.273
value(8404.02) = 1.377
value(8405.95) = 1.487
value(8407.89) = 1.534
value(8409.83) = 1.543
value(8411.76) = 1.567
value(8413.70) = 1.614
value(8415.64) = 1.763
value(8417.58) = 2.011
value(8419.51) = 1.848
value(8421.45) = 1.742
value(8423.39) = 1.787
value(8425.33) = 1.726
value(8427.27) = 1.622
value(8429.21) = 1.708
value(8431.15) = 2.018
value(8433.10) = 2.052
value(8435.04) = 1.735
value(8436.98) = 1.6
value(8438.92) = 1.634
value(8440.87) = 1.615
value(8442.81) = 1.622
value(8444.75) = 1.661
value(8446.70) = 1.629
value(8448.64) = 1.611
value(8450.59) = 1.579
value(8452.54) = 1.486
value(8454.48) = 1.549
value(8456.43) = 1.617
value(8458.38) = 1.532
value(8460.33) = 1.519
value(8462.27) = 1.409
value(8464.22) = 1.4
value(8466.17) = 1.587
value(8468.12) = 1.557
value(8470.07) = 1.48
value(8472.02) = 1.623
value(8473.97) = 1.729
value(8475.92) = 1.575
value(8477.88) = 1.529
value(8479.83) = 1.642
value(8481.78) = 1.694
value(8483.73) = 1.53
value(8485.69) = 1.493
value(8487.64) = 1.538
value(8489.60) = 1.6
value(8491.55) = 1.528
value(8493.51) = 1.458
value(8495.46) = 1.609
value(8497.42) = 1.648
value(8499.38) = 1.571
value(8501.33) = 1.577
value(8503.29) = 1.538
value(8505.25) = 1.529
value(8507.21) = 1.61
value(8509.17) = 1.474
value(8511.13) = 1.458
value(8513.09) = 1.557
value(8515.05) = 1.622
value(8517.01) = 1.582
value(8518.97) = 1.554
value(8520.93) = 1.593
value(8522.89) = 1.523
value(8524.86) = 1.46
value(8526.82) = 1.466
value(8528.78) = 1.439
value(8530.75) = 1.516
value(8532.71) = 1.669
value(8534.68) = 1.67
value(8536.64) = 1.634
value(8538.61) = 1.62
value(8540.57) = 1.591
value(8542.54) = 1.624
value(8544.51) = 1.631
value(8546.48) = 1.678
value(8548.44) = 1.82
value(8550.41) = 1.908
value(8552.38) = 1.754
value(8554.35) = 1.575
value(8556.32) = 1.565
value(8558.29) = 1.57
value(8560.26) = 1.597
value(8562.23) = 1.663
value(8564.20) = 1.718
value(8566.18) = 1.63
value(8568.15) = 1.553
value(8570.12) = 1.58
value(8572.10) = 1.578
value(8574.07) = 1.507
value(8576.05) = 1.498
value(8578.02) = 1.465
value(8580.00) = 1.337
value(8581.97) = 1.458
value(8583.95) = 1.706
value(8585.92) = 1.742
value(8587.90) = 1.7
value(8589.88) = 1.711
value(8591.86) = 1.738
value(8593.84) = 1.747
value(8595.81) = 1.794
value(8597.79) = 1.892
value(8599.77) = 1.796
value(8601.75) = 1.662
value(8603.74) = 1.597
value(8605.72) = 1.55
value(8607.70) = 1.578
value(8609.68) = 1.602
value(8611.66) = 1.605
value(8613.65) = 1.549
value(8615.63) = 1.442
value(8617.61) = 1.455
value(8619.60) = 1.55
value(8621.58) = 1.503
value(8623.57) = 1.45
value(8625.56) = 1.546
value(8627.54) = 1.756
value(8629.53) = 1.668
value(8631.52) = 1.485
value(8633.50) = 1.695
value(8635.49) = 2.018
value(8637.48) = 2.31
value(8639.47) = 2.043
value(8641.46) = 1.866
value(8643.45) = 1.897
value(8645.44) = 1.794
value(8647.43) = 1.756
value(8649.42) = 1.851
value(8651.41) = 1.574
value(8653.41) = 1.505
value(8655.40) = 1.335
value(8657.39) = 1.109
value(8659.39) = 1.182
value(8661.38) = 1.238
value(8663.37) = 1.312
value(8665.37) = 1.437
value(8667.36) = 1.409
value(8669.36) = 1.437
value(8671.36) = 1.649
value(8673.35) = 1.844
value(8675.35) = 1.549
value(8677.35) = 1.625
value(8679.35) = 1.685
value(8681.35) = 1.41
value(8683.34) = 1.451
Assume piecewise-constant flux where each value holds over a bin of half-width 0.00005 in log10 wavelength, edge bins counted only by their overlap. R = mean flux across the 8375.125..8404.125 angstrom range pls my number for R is 1.5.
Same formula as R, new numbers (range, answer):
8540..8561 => 1.67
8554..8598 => 1.62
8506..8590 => 1.59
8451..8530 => 1.55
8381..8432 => 1.59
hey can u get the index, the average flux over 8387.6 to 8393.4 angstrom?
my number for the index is 1.49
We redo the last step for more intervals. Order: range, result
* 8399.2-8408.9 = 1.42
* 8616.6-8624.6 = 1.49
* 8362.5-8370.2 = 1.72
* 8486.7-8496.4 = 1.55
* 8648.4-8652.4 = 1.71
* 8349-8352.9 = 1.46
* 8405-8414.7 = 1.55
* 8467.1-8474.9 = 1.6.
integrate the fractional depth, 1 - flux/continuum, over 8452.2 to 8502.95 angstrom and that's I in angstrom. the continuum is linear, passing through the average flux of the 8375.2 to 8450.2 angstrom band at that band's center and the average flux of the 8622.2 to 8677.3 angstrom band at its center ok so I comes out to 1.9 angstrom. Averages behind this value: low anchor 1.62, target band 1.56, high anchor 1.62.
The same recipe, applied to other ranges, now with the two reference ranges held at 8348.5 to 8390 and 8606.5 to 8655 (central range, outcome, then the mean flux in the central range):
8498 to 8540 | 2.5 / 1.56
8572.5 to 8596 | 0.9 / 1.61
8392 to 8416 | 1.9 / 1.5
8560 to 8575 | 0.6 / 1.6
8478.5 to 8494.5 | 0.9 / 1.56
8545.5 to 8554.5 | -0.5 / 1.76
